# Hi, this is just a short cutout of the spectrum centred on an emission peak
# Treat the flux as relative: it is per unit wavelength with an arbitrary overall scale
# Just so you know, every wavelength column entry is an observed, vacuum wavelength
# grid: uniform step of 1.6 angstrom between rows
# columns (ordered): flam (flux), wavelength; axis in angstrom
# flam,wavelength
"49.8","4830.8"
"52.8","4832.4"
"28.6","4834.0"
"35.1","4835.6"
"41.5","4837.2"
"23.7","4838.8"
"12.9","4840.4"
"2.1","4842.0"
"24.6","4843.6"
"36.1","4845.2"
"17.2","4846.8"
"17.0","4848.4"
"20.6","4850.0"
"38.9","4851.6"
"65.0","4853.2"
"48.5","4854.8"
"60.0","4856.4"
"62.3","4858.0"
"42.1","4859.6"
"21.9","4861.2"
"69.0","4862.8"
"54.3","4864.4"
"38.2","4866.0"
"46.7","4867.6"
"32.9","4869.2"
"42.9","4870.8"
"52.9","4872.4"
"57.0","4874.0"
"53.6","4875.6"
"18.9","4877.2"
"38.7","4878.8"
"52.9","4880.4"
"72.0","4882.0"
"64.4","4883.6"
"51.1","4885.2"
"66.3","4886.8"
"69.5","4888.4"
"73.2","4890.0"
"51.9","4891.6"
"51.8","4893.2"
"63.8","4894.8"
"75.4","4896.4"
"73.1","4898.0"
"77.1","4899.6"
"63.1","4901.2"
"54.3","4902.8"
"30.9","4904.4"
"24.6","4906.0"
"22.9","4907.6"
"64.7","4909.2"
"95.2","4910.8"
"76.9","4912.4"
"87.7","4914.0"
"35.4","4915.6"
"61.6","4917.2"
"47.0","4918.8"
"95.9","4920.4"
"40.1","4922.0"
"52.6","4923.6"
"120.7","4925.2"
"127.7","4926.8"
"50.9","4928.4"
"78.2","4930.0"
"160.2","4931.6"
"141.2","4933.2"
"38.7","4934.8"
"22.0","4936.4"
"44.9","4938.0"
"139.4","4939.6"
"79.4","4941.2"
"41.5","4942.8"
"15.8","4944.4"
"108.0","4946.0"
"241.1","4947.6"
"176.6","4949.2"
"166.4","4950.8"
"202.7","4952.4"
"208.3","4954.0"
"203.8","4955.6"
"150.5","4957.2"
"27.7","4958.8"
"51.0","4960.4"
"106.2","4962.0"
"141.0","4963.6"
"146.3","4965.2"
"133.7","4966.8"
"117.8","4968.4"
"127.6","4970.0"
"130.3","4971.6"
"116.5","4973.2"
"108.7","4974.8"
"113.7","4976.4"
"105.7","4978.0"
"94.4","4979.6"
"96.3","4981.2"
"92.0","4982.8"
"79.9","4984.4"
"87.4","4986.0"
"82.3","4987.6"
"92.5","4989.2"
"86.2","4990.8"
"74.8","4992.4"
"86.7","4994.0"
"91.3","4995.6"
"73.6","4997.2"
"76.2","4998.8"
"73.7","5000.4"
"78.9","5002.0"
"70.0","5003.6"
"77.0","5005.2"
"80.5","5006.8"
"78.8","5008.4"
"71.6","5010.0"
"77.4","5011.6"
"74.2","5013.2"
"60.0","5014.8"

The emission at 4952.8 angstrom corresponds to Lyman alpha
